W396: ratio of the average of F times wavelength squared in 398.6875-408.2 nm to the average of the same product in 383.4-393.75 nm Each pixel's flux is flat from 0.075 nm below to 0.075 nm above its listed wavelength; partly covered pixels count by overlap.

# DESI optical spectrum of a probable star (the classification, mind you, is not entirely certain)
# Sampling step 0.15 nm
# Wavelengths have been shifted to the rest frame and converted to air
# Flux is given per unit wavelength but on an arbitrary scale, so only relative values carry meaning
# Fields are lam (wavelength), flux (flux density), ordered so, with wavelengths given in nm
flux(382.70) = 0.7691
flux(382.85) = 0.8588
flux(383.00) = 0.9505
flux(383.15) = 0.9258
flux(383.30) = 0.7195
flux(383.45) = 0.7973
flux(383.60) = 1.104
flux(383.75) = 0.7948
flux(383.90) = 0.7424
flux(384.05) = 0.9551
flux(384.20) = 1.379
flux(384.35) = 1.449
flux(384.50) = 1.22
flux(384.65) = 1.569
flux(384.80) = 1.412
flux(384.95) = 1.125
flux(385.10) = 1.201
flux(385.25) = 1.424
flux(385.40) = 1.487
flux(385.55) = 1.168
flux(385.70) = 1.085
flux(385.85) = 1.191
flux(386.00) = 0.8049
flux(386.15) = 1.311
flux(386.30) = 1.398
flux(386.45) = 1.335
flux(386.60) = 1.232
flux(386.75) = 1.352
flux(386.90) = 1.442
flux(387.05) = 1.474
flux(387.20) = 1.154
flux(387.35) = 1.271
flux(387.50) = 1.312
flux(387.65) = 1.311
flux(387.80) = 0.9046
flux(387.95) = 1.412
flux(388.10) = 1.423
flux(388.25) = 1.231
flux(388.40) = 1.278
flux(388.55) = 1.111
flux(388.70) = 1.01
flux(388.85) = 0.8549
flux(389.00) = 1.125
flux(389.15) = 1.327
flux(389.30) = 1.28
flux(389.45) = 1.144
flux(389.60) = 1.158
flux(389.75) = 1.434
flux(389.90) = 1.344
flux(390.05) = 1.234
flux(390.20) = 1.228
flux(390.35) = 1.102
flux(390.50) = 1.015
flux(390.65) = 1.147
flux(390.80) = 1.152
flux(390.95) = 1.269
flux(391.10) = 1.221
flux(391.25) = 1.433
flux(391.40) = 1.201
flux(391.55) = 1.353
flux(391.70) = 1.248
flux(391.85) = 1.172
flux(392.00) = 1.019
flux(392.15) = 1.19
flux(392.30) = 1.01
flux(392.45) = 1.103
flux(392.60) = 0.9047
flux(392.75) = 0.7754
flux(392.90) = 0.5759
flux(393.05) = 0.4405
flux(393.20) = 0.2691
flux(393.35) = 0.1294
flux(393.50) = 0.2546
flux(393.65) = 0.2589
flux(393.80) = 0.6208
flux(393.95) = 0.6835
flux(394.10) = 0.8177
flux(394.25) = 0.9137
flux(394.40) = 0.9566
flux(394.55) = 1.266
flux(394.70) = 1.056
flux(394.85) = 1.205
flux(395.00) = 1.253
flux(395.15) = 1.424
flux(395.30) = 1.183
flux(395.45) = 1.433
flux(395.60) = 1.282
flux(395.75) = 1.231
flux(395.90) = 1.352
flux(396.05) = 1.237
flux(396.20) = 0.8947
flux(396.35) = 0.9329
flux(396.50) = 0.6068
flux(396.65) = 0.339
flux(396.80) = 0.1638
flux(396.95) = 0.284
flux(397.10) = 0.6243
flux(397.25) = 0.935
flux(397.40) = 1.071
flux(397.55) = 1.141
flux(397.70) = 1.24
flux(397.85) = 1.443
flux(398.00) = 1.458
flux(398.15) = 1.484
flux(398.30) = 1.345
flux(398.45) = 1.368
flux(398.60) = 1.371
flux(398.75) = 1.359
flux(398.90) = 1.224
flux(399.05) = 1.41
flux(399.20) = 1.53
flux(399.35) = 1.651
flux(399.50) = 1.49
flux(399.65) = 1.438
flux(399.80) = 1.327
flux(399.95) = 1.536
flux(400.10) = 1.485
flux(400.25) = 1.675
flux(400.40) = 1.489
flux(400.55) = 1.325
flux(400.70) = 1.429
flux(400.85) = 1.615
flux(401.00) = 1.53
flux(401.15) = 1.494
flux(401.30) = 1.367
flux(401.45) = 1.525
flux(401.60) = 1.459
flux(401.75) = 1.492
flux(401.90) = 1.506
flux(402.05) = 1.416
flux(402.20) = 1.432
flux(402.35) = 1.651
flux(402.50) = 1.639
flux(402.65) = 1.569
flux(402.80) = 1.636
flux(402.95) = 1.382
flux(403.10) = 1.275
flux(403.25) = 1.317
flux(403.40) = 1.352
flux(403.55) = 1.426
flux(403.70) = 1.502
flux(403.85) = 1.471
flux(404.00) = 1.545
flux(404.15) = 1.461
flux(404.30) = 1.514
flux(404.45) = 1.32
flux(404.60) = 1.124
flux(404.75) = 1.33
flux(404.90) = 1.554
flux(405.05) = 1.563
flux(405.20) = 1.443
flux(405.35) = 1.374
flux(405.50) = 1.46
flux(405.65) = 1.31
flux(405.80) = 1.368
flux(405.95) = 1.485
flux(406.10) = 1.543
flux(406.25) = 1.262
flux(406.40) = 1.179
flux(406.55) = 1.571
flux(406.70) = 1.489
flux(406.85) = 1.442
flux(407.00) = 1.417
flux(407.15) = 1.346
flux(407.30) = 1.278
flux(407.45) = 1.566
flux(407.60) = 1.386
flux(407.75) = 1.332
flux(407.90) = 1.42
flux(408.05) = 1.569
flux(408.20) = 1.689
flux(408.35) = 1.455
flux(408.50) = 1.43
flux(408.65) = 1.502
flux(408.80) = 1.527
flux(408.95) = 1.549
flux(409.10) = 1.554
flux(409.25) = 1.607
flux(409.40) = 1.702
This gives 1.4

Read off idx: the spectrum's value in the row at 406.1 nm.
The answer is 1.543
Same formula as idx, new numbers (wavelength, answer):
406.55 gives 1.571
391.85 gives 1.172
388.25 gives 1.231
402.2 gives 1.432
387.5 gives 1.312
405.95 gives 1.485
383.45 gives 0.7973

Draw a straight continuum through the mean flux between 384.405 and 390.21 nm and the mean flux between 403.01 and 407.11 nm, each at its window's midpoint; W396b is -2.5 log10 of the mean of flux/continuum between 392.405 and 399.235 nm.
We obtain 0.34 mag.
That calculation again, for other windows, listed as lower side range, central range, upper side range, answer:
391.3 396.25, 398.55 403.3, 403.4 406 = -0.17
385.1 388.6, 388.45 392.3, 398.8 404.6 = 0.11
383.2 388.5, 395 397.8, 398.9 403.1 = 0.39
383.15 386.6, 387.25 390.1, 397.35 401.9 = 0.01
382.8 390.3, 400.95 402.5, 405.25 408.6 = -0.10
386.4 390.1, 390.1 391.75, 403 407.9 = 0.05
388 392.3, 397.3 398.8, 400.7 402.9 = 0.08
